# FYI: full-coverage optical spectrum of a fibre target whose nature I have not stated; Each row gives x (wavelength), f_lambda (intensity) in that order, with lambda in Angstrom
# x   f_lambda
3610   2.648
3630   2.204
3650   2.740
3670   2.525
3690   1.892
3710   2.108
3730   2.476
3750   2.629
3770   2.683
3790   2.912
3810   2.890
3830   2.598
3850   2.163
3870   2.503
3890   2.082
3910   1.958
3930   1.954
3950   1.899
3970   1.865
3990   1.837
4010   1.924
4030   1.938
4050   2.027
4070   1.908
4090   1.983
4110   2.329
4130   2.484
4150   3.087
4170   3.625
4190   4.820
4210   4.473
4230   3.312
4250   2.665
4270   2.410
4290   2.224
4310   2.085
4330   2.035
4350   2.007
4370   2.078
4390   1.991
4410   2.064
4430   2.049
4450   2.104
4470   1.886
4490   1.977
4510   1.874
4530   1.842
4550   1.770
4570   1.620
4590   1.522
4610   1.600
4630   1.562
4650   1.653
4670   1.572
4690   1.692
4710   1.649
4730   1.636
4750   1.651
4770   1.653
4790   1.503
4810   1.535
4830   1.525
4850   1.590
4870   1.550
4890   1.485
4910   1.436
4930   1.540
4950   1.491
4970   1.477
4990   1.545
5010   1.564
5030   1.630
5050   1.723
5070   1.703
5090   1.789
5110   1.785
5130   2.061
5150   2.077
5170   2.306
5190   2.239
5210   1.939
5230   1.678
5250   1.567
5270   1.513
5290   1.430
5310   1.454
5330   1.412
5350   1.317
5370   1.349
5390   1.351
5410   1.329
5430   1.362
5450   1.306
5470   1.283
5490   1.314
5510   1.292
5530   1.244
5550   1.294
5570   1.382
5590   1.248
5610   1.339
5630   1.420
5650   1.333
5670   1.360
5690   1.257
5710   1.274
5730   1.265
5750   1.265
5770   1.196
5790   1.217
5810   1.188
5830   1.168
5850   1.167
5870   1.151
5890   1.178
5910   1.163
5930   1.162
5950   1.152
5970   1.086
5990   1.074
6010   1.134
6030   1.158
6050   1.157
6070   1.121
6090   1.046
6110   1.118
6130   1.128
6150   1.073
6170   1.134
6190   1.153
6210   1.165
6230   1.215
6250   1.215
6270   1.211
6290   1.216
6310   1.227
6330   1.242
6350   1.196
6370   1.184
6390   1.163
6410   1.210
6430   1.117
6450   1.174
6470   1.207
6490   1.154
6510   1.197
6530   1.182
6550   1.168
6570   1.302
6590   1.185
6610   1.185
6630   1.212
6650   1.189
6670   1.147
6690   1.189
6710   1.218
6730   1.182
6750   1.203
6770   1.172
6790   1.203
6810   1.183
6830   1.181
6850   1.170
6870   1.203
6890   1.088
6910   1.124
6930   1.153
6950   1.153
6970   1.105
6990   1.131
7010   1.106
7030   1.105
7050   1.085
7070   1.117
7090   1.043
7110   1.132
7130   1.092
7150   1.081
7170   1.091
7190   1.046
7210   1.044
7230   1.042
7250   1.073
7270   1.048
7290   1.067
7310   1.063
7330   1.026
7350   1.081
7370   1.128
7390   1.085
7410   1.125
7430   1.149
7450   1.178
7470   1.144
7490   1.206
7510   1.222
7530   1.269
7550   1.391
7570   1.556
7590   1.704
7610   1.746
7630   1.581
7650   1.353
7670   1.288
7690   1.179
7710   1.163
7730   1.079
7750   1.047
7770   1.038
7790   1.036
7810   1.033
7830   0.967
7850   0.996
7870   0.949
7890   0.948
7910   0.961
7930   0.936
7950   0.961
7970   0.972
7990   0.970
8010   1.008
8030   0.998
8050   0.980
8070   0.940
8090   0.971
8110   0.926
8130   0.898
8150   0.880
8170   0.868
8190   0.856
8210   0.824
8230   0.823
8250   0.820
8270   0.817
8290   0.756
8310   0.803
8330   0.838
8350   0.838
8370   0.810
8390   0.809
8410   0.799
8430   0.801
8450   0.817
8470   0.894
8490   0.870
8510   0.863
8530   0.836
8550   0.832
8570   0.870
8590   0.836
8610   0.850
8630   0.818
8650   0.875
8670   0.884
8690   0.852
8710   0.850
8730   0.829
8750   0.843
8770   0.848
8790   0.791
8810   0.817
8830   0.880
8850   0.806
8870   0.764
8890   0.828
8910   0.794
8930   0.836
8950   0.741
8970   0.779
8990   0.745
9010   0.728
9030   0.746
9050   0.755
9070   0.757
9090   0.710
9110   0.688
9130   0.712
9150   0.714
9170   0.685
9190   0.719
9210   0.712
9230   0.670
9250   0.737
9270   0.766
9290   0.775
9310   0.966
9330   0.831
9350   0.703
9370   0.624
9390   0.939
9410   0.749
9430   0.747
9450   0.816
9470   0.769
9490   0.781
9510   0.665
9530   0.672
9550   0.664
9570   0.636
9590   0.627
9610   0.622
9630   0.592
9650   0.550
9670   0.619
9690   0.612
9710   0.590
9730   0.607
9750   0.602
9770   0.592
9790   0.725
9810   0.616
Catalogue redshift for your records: 1.713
